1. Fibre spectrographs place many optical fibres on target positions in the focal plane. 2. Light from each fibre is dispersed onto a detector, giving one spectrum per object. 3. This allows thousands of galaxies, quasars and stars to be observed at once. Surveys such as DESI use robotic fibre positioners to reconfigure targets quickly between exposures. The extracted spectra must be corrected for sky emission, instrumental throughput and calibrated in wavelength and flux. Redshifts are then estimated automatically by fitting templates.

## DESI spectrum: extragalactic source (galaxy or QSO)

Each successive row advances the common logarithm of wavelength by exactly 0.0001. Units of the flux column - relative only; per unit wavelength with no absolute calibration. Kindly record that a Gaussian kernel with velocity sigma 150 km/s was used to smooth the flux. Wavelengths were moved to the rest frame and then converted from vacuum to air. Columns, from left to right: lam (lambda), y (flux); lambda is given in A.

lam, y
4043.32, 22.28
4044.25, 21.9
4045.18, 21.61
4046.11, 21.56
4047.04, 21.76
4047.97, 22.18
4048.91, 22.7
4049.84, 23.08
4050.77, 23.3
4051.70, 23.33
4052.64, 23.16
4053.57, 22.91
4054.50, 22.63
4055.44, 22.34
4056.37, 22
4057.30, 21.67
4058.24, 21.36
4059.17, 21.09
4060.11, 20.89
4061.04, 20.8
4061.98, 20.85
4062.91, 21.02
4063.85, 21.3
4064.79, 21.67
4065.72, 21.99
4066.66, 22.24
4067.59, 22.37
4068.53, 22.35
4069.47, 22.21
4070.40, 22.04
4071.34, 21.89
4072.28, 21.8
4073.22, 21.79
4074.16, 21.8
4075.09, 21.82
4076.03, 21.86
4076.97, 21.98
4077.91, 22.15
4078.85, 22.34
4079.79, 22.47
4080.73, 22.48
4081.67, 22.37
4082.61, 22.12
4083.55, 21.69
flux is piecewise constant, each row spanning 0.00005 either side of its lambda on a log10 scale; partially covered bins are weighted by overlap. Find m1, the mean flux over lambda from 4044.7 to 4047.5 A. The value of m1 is 21.7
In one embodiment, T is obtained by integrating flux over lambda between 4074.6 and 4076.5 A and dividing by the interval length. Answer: 21.9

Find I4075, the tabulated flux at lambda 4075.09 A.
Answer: 21.82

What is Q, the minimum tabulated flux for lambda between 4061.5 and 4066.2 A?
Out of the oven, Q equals 20.85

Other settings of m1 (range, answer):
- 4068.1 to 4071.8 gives 22.1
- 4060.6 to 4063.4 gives 20.9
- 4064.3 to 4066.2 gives 21.8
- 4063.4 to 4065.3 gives 21.5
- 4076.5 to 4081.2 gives 22.3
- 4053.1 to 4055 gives 22.8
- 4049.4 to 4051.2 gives 23.2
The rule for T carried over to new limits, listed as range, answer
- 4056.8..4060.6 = 21.3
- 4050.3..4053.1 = 23.3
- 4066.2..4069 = 22.3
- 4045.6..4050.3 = 22.2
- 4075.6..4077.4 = 21.9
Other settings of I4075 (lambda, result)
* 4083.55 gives 21.69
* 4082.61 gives 22.12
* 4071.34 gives 21.89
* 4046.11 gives 21.56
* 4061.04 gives 20.8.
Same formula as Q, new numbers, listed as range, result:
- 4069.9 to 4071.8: 21.89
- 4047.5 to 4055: 22.18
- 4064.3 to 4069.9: 21.67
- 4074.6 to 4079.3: 21.82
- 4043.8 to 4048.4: 21.56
